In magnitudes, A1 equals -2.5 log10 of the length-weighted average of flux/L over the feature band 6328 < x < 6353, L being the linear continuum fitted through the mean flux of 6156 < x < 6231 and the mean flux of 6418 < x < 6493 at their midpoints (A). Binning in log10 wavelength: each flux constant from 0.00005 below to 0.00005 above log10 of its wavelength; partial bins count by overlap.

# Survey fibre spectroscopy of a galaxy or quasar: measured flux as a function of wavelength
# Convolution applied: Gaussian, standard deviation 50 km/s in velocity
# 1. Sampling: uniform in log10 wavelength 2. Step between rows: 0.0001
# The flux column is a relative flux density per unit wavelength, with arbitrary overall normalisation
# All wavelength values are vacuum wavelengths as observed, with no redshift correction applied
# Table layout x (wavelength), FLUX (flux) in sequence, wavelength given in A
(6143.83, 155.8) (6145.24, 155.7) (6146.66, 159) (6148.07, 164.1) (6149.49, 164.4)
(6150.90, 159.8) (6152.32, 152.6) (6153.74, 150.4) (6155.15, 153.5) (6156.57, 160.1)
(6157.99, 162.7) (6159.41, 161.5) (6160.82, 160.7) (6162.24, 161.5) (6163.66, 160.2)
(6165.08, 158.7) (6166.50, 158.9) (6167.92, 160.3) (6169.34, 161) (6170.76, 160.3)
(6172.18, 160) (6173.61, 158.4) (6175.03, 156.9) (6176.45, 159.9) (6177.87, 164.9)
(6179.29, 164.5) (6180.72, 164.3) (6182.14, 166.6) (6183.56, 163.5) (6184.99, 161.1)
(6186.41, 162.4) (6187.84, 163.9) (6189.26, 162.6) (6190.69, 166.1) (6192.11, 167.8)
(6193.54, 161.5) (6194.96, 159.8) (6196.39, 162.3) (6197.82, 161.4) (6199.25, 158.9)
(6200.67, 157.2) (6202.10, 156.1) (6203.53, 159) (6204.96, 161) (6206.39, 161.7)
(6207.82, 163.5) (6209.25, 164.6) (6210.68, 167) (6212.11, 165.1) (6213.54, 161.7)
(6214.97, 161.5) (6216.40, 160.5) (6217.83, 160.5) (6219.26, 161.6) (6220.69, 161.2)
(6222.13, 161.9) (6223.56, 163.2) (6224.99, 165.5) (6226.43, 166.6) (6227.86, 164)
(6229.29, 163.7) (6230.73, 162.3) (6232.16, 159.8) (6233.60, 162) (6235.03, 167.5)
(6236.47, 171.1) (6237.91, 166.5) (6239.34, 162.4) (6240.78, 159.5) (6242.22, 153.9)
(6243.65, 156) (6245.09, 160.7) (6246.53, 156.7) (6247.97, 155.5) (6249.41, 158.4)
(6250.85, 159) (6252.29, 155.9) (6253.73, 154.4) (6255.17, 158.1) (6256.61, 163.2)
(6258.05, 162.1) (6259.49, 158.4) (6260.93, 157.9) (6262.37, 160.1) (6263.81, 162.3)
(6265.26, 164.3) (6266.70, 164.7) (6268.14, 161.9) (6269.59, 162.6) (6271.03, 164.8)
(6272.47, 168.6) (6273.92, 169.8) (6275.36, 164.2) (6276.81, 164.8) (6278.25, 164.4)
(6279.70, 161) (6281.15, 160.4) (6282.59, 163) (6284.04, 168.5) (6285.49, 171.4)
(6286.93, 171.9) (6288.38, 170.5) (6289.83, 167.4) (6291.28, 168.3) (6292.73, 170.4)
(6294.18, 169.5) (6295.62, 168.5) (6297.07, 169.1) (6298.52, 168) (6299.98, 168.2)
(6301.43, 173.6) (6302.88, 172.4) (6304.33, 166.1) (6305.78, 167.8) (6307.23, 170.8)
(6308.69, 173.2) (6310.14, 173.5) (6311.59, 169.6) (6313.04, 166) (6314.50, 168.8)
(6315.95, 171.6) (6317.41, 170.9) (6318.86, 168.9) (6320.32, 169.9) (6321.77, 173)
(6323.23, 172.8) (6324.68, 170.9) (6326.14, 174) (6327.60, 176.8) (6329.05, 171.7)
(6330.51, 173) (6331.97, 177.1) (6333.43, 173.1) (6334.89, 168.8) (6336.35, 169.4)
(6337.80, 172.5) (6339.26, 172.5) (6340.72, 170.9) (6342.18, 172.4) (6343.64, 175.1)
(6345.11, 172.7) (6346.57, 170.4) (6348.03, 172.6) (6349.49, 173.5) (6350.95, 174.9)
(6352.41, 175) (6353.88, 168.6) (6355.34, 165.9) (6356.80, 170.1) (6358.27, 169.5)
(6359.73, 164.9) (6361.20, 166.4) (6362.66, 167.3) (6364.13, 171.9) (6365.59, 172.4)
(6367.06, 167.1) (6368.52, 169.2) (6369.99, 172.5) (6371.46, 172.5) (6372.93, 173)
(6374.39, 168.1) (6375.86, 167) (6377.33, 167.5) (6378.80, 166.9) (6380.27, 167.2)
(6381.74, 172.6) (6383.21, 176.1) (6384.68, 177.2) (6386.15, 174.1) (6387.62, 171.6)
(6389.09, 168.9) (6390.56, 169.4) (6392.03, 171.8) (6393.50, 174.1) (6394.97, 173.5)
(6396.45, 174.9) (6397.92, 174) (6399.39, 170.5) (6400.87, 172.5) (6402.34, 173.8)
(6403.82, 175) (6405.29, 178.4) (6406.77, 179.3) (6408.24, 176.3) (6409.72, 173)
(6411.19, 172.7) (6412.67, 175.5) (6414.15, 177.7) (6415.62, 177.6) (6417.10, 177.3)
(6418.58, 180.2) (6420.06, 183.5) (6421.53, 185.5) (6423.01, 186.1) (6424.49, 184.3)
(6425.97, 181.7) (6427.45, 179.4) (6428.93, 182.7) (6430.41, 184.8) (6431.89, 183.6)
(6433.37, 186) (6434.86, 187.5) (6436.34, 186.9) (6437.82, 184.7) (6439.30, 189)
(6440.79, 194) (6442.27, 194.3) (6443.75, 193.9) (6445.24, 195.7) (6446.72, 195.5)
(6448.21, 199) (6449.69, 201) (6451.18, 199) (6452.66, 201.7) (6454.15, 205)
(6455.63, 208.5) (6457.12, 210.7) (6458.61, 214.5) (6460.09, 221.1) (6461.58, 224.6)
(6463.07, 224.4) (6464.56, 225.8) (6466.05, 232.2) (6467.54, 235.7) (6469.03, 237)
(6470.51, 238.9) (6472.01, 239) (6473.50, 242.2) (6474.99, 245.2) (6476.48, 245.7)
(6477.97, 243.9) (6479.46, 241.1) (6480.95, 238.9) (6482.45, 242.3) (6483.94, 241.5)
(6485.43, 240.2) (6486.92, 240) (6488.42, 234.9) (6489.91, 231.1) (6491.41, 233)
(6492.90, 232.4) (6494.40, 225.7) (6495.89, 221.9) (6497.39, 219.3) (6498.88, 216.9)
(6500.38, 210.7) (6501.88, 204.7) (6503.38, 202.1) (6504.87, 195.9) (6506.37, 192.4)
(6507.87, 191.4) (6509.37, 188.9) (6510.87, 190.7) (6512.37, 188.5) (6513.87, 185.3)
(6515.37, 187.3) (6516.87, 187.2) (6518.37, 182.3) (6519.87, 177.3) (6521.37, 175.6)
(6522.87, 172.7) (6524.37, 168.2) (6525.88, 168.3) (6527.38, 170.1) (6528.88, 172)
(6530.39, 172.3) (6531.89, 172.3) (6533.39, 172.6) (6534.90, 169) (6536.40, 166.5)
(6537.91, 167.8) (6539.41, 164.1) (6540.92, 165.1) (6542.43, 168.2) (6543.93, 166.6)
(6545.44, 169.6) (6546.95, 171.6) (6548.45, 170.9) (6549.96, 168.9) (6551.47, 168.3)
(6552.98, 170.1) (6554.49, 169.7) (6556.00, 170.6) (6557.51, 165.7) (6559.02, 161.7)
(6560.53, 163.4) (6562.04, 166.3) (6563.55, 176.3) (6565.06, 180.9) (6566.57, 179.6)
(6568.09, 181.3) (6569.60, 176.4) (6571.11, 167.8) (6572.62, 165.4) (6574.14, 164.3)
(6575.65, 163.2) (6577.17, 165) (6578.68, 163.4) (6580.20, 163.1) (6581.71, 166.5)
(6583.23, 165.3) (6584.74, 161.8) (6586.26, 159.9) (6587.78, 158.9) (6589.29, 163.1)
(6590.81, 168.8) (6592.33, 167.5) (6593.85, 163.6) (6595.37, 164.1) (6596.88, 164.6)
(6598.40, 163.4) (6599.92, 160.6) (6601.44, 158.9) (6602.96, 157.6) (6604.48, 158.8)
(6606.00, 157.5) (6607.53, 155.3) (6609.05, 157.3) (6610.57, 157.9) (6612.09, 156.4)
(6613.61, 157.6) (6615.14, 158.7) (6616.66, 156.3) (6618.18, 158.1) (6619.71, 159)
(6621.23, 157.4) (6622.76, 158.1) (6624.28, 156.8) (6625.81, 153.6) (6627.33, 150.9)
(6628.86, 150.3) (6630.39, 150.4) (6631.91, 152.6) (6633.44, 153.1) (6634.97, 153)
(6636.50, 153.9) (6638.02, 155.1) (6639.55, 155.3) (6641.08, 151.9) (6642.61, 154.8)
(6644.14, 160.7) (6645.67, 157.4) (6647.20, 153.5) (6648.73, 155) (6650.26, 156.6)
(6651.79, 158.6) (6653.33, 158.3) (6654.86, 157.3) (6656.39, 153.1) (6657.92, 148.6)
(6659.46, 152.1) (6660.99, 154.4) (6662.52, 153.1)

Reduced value 0.10 mag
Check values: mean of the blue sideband 162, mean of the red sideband 212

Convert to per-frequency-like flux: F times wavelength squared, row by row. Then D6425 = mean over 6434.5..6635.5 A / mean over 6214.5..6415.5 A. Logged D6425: 1.18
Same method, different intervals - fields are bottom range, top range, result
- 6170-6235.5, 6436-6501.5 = 1.48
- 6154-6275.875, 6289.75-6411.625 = 1.11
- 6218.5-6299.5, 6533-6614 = 1.12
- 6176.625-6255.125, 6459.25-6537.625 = 1.41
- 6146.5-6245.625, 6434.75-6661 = 1.25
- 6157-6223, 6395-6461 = 1.25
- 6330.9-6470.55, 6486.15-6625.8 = 1.01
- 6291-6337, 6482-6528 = 1.26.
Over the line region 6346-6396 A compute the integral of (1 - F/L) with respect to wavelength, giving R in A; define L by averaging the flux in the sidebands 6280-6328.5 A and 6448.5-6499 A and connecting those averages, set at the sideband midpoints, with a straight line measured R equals 5.7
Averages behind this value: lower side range 170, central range 171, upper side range 228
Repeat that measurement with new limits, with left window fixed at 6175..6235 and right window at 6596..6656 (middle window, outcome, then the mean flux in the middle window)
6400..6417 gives -1.71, 176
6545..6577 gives -2.56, 170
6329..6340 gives -0.80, 172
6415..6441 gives -4.02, 184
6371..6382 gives -0.62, 169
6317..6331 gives -0.99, 172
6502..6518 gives -3.35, 191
